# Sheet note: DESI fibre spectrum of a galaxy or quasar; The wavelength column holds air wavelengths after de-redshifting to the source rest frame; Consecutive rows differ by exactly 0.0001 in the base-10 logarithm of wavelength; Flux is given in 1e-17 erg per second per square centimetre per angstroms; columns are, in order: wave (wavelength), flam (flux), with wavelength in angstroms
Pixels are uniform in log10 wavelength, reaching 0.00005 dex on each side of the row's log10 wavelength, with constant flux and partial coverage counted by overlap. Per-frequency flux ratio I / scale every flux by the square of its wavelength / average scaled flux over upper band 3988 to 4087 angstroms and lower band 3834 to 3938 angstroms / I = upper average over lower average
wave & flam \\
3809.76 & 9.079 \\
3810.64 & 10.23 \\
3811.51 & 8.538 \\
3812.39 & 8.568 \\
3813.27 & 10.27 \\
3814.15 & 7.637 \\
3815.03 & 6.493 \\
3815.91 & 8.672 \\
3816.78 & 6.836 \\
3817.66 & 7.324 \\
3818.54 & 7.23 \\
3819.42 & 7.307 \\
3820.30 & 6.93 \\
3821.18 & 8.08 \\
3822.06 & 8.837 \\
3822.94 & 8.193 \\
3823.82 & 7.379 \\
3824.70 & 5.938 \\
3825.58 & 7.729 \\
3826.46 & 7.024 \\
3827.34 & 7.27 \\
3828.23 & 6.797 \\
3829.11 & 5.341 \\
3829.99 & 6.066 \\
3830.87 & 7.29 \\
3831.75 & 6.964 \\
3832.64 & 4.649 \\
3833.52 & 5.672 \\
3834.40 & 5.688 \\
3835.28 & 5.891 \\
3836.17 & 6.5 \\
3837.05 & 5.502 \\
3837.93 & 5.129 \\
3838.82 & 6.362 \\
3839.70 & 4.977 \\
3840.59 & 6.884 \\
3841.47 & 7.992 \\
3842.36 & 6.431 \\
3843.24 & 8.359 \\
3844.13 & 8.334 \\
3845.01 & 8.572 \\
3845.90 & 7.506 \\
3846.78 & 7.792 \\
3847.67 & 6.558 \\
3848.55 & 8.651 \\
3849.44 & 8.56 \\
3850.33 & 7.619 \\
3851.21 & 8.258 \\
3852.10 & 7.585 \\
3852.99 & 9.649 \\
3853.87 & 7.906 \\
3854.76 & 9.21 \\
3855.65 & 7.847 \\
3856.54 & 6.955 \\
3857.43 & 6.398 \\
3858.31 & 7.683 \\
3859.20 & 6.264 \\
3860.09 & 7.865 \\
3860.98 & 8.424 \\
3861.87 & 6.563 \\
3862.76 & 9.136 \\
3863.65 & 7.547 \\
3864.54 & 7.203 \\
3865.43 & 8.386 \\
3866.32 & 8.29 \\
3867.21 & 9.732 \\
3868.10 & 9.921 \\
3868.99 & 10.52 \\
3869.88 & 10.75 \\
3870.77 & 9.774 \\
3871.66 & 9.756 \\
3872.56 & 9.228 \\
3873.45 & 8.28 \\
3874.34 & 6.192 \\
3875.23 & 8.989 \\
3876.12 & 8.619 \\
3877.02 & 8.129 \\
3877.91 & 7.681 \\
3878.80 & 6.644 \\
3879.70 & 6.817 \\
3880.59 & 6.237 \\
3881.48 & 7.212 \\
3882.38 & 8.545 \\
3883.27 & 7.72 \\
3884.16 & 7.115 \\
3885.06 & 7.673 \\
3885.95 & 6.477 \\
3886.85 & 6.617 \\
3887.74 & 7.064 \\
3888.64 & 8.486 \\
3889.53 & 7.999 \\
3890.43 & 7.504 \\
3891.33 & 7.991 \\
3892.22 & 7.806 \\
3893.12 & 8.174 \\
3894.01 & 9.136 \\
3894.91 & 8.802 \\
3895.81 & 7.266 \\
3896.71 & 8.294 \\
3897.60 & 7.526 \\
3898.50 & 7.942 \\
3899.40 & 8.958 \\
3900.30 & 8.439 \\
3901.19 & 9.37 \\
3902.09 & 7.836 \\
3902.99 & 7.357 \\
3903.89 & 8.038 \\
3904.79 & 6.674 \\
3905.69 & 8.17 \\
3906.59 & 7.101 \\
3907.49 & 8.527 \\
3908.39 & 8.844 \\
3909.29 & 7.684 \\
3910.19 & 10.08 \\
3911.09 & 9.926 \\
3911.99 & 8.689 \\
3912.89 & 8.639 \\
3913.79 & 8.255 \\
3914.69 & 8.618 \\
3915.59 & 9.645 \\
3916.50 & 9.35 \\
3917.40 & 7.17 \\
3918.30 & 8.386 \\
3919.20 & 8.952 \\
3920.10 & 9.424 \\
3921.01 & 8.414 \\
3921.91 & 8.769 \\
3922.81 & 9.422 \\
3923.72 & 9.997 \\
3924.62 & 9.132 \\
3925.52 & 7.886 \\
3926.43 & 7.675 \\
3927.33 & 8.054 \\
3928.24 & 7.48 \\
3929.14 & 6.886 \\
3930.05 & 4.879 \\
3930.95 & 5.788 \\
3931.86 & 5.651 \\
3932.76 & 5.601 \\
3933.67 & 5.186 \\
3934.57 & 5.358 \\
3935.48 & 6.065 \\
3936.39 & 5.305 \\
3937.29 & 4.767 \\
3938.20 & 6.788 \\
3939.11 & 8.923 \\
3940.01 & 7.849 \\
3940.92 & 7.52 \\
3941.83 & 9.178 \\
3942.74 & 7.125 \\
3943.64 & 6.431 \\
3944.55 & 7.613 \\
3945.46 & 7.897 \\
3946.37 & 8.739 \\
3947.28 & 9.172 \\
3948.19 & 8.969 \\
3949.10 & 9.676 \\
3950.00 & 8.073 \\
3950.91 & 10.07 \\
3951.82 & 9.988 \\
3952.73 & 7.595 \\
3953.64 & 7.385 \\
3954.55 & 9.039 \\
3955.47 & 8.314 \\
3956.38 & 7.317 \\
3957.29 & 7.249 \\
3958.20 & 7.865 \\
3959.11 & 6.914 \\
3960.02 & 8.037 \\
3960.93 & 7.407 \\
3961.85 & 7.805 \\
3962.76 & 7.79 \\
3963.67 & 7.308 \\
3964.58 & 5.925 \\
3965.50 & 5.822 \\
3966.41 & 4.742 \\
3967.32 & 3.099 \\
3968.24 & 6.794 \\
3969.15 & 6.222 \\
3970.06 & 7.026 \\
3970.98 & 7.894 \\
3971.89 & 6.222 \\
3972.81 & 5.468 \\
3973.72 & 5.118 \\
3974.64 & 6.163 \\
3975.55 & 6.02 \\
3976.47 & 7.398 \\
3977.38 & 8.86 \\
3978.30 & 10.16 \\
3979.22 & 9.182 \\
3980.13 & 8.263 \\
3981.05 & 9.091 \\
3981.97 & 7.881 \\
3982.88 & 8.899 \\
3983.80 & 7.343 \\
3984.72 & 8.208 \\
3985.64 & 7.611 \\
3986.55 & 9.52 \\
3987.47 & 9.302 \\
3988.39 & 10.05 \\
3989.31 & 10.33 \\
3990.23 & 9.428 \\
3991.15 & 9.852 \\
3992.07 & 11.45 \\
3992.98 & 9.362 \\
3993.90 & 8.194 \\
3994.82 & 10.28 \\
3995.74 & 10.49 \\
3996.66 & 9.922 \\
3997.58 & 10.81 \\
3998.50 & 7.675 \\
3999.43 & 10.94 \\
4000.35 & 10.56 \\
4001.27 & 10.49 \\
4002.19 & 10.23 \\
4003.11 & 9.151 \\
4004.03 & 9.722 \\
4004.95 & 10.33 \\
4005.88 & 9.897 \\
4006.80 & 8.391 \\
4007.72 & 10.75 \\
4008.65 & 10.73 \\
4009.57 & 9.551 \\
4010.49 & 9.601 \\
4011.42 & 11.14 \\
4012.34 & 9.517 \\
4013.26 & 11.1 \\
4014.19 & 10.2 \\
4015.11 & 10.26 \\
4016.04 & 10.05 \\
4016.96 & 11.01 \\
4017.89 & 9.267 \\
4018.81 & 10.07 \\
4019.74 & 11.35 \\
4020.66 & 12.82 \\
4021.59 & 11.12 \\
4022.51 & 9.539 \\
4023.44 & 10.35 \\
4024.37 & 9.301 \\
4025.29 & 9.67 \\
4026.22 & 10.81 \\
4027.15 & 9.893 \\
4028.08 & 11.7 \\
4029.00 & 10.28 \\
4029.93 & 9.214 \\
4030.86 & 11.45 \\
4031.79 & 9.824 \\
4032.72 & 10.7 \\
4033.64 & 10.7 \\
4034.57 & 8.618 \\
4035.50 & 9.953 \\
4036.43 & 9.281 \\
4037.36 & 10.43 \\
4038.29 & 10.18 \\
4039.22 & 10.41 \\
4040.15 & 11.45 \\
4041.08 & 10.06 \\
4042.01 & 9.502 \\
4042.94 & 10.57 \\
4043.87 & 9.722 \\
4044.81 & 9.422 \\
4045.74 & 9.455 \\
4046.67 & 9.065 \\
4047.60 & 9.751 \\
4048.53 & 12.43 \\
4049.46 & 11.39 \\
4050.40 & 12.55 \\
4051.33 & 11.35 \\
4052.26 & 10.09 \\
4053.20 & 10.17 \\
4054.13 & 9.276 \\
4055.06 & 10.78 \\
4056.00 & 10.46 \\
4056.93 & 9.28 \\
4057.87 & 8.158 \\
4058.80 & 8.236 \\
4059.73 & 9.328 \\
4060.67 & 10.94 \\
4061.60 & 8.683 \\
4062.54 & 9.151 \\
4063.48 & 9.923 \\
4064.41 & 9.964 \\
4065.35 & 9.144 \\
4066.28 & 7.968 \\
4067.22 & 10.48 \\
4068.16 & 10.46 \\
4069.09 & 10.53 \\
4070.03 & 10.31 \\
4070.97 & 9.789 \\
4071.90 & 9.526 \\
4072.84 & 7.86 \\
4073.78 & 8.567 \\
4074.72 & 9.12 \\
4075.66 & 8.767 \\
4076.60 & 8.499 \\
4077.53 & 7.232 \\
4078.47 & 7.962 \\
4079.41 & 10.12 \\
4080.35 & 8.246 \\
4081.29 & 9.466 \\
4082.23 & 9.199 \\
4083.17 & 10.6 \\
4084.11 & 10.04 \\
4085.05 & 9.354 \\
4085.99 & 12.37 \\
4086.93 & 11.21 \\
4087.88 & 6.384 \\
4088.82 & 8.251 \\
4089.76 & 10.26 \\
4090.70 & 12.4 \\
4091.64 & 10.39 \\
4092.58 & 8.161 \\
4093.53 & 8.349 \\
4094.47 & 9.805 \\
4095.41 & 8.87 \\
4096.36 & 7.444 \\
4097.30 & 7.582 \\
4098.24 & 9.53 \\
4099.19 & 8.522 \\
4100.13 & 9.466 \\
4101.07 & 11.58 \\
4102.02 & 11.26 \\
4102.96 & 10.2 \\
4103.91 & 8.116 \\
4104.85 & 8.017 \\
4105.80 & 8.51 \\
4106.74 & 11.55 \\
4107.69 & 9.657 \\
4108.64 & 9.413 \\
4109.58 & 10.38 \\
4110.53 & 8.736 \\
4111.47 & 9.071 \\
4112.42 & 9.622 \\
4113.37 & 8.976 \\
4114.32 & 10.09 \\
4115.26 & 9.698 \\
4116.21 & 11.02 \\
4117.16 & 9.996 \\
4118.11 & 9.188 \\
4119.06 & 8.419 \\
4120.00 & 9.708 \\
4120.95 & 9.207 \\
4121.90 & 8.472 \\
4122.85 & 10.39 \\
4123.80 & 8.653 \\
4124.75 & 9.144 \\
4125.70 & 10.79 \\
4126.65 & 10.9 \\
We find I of 1.4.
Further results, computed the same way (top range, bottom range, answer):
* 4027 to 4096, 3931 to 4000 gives 1.30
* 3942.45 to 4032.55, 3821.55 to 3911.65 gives 1.23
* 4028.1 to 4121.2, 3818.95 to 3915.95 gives 1.38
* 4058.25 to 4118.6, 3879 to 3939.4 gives 1.33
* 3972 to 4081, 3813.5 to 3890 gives 1.40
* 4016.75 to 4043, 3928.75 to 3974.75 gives 1.52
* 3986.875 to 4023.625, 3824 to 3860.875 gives 1.55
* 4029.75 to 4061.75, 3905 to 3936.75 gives 1.37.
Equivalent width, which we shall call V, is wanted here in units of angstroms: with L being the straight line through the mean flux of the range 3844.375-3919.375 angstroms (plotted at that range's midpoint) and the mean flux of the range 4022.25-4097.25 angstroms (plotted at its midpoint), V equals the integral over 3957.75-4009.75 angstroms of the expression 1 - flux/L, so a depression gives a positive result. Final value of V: 3.8 angstroms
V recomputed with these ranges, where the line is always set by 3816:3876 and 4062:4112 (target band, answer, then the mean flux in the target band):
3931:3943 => 2.5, 6.53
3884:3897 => 0.2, 7.76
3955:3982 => 4.4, 7.1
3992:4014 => -3.1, 9.99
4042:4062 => -2.0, 10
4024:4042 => -2.4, 10.2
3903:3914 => -0.4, 8.35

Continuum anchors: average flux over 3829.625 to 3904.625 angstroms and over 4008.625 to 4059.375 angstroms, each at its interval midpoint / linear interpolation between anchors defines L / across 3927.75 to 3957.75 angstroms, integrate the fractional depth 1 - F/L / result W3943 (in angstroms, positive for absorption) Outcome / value 5.0 angstroms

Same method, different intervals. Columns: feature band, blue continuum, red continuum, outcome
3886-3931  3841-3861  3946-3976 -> -3.8 angstroms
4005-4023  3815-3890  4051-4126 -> -3.0 angstroms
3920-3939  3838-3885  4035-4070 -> 3.5 angstroms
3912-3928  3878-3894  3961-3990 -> -2.6 angstroms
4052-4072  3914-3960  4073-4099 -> -1.6 angstroms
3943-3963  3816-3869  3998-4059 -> 2.0 angstroms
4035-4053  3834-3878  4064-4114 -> -2.5 angstroms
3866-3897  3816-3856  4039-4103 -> -2.0 angstroms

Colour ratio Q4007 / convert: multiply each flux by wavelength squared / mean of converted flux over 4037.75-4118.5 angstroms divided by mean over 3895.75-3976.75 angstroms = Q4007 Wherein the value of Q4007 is 1.36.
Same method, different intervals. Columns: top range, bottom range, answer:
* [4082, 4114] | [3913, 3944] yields 1.37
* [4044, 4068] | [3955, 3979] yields 1.50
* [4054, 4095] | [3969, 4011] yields 1.10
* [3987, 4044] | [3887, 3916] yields 1.30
